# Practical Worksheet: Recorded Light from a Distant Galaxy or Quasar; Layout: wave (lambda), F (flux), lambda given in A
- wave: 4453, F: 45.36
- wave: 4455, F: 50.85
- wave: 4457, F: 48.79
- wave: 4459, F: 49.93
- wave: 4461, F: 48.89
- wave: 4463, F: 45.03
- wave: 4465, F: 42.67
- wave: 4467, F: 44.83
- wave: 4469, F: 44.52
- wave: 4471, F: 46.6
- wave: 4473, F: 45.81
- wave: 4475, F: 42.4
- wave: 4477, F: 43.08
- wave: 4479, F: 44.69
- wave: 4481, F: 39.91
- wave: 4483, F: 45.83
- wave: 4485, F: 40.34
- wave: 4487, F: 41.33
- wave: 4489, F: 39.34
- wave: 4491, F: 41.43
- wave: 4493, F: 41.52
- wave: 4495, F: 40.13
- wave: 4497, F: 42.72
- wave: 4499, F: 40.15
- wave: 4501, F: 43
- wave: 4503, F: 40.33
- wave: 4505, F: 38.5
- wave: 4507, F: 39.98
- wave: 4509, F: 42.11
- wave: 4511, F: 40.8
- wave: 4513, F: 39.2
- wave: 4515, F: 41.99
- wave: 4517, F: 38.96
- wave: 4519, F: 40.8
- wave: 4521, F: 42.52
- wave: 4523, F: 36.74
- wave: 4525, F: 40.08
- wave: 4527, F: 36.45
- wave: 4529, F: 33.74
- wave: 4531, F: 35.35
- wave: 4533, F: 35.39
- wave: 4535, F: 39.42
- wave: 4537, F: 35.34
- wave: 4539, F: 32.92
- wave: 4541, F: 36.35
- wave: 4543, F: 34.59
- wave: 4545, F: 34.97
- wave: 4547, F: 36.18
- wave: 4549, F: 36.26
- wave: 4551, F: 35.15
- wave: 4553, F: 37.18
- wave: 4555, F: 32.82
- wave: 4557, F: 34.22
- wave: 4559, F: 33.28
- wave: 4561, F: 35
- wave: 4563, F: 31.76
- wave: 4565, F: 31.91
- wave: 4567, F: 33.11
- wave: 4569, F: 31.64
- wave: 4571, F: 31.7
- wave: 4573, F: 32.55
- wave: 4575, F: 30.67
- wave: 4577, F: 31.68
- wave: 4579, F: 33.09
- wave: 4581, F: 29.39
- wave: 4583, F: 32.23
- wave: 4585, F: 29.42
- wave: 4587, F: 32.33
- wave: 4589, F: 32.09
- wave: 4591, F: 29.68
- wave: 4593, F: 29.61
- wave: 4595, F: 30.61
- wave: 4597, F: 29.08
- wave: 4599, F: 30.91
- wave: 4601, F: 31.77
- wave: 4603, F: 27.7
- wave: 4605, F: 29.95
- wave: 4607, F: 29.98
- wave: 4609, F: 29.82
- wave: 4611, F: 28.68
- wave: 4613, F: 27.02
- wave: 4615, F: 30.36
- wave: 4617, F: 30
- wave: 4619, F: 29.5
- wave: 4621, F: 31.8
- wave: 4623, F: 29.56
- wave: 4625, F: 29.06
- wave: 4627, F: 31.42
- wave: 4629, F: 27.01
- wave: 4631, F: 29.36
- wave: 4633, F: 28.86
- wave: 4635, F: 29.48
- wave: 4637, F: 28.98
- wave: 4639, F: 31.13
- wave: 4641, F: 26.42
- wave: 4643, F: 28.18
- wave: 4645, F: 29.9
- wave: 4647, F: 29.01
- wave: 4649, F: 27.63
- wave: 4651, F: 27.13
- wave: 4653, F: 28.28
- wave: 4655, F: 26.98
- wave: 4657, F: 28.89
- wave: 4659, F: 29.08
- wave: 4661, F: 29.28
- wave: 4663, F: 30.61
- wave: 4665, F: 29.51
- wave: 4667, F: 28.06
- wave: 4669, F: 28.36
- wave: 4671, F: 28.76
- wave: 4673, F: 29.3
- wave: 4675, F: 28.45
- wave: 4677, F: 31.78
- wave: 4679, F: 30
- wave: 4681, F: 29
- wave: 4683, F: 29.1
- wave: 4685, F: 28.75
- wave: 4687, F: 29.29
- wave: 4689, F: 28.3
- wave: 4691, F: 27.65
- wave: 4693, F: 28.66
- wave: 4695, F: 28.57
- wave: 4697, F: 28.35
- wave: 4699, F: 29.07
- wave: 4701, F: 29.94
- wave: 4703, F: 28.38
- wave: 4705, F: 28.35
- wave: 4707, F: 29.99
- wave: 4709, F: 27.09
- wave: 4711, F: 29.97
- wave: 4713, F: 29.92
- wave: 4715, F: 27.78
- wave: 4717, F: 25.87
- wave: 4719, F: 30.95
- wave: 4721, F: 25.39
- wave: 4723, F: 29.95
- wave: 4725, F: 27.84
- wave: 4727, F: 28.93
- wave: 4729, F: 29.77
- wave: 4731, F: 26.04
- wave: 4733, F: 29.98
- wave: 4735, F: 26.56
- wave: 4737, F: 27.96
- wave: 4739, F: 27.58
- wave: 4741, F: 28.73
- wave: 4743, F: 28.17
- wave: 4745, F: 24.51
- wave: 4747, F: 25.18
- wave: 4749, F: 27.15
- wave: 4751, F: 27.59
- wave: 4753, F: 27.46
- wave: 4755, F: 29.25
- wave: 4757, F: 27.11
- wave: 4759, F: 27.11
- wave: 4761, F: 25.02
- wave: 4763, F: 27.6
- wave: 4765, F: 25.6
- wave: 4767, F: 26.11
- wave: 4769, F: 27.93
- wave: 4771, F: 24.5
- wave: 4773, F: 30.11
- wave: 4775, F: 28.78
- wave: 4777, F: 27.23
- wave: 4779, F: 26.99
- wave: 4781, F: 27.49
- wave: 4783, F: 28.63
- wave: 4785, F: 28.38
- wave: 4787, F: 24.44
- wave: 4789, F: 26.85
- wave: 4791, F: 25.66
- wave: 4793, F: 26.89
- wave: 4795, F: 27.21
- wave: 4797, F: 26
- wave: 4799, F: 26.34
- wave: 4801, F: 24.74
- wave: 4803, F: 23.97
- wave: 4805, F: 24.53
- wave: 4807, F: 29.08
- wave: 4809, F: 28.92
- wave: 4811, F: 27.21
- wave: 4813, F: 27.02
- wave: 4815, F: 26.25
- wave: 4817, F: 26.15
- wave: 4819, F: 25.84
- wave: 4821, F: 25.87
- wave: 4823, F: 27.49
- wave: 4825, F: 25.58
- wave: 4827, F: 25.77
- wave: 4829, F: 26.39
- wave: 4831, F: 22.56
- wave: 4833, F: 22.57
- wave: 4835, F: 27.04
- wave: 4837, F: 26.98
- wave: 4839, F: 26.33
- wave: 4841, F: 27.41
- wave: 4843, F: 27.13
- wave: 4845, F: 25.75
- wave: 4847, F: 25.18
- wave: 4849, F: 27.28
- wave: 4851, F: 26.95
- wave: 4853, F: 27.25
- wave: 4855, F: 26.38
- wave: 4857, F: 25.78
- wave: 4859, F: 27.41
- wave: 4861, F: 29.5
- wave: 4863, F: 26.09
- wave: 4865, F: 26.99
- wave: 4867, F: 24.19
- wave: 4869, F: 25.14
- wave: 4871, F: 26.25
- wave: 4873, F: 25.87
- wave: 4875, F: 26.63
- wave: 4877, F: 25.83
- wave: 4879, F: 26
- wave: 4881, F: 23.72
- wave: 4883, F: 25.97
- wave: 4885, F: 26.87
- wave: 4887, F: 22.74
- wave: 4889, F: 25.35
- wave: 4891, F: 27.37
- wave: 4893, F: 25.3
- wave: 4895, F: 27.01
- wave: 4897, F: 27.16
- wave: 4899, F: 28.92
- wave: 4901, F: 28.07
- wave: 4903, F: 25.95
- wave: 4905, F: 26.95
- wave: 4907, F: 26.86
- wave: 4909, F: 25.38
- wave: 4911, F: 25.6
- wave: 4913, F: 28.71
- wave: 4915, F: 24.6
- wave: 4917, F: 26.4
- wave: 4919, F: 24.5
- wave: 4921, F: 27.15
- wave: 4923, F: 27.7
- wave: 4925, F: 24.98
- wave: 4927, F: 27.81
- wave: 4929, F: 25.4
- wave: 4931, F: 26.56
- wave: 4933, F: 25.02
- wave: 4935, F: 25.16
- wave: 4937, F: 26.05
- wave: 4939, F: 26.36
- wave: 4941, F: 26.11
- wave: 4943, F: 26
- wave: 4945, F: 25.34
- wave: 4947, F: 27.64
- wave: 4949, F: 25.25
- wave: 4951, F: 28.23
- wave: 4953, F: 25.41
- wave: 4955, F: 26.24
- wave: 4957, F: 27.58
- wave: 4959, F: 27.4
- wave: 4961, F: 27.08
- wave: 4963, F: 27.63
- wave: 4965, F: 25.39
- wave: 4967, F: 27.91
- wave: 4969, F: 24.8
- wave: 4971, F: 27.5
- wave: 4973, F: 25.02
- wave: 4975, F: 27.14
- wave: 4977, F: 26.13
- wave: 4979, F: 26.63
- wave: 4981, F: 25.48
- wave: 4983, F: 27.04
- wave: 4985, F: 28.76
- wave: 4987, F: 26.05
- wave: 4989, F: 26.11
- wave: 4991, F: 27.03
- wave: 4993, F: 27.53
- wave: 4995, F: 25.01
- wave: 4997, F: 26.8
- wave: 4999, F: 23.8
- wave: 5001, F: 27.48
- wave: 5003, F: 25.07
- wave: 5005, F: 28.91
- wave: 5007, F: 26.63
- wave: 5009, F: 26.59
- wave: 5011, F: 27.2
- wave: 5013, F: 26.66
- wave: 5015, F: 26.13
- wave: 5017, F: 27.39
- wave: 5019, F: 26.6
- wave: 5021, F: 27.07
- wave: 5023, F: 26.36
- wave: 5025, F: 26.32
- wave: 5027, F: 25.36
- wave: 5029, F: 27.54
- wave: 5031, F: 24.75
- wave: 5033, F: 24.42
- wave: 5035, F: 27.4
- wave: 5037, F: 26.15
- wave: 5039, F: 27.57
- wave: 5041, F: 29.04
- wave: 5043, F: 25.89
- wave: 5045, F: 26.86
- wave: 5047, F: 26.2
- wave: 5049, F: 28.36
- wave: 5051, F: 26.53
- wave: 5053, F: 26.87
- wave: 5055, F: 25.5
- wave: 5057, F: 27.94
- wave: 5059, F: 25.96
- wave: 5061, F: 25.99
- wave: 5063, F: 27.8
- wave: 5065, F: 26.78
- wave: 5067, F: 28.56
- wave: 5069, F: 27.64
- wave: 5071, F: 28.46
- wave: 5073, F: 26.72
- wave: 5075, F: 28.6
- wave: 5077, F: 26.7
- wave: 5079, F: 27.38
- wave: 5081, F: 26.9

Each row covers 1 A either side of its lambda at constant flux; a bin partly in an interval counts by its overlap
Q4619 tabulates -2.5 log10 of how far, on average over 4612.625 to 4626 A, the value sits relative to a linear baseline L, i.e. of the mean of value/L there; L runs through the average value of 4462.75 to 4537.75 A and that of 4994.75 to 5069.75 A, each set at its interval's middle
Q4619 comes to 0.26 mag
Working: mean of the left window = 40.8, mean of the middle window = 29.7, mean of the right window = 26.7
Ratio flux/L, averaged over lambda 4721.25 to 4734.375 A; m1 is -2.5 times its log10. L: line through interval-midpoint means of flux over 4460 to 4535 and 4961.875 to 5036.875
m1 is 0.21 mag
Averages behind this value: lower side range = 41.2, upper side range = 26.5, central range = 28.5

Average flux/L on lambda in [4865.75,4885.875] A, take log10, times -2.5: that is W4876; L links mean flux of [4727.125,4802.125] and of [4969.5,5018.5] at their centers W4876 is 0.05 mag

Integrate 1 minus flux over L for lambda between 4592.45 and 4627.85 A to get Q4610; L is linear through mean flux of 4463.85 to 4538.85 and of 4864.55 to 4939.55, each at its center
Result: 6.7 A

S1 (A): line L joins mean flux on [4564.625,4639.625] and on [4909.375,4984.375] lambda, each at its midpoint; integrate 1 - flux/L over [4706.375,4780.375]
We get 2.7 A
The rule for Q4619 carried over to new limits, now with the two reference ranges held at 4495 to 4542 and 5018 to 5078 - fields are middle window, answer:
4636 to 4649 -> 0.242 mag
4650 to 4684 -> 0.220 mag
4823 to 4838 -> 0.243 mag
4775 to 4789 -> 0.203 mag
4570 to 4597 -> 0.200 mag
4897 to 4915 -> 0.120 mag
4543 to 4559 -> 0.090 mag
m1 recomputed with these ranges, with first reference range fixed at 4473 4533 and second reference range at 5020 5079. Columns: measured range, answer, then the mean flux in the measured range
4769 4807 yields 0.24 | 26.7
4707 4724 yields 0.23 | 28.5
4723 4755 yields 0.24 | 27.7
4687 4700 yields 0.25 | 28.5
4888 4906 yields 0.14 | 26.9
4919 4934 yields 0.14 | 26.2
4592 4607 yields 0.26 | 29.9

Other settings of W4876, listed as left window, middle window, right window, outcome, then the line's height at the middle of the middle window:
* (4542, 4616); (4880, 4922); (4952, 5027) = 0.06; 27.7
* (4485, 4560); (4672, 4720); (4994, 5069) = 0.18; 34.2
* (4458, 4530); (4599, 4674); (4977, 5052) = 0.28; 37.7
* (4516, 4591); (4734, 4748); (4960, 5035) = 0.15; 31.1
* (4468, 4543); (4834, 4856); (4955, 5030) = 0.15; 30.7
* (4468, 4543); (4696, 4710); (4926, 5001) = 0.19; 34.2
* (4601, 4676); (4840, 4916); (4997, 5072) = 0.05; 27.7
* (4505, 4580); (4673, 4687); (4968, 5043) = 0.13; 33.1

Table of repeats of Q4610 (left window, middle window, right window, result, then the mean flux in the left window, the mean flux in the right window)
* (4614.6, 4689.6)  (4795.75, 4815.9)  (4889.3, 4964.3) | 0.90 A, 29.1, 26.5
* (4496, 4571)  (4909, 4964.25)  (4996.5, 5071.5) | 4.58 A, 37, 26.7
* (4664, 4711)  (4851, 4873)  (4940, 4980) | 0.72 A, 28.9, 26.5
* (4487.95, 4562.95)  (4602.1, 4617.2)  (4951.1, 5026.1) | 2.82 A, 37.9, 26.6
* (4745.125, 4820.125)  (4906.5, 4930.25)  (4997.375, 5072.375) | 0.46 A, 26.8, 26.8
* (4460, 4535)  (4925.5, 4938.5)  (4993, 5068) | 1.49 A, 41.2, 26.6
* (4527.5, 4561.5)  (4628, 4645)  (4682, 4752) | 1.47 A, 35.2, 28.2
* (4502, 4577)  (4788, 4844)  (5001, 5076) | 8.67 A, 36.2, 26.9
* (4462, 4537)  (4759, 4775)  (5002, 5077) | 3.35 A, 40.9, 26.9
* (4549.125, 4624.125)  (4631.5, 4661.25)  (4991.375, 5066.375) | 2.02 A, 31.3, 26.6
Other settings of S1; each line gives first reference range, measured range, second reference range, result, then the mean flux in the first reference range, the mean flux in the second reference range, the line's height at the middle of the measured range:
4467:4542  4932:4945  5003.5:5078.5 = 1.6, 40.3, 26.9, 29.5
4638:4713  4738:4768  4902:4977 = 1.3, 28.9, 26.3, 28.1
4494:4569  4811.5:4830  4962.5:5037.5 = 2.6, 37.2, 26.5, 30.6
